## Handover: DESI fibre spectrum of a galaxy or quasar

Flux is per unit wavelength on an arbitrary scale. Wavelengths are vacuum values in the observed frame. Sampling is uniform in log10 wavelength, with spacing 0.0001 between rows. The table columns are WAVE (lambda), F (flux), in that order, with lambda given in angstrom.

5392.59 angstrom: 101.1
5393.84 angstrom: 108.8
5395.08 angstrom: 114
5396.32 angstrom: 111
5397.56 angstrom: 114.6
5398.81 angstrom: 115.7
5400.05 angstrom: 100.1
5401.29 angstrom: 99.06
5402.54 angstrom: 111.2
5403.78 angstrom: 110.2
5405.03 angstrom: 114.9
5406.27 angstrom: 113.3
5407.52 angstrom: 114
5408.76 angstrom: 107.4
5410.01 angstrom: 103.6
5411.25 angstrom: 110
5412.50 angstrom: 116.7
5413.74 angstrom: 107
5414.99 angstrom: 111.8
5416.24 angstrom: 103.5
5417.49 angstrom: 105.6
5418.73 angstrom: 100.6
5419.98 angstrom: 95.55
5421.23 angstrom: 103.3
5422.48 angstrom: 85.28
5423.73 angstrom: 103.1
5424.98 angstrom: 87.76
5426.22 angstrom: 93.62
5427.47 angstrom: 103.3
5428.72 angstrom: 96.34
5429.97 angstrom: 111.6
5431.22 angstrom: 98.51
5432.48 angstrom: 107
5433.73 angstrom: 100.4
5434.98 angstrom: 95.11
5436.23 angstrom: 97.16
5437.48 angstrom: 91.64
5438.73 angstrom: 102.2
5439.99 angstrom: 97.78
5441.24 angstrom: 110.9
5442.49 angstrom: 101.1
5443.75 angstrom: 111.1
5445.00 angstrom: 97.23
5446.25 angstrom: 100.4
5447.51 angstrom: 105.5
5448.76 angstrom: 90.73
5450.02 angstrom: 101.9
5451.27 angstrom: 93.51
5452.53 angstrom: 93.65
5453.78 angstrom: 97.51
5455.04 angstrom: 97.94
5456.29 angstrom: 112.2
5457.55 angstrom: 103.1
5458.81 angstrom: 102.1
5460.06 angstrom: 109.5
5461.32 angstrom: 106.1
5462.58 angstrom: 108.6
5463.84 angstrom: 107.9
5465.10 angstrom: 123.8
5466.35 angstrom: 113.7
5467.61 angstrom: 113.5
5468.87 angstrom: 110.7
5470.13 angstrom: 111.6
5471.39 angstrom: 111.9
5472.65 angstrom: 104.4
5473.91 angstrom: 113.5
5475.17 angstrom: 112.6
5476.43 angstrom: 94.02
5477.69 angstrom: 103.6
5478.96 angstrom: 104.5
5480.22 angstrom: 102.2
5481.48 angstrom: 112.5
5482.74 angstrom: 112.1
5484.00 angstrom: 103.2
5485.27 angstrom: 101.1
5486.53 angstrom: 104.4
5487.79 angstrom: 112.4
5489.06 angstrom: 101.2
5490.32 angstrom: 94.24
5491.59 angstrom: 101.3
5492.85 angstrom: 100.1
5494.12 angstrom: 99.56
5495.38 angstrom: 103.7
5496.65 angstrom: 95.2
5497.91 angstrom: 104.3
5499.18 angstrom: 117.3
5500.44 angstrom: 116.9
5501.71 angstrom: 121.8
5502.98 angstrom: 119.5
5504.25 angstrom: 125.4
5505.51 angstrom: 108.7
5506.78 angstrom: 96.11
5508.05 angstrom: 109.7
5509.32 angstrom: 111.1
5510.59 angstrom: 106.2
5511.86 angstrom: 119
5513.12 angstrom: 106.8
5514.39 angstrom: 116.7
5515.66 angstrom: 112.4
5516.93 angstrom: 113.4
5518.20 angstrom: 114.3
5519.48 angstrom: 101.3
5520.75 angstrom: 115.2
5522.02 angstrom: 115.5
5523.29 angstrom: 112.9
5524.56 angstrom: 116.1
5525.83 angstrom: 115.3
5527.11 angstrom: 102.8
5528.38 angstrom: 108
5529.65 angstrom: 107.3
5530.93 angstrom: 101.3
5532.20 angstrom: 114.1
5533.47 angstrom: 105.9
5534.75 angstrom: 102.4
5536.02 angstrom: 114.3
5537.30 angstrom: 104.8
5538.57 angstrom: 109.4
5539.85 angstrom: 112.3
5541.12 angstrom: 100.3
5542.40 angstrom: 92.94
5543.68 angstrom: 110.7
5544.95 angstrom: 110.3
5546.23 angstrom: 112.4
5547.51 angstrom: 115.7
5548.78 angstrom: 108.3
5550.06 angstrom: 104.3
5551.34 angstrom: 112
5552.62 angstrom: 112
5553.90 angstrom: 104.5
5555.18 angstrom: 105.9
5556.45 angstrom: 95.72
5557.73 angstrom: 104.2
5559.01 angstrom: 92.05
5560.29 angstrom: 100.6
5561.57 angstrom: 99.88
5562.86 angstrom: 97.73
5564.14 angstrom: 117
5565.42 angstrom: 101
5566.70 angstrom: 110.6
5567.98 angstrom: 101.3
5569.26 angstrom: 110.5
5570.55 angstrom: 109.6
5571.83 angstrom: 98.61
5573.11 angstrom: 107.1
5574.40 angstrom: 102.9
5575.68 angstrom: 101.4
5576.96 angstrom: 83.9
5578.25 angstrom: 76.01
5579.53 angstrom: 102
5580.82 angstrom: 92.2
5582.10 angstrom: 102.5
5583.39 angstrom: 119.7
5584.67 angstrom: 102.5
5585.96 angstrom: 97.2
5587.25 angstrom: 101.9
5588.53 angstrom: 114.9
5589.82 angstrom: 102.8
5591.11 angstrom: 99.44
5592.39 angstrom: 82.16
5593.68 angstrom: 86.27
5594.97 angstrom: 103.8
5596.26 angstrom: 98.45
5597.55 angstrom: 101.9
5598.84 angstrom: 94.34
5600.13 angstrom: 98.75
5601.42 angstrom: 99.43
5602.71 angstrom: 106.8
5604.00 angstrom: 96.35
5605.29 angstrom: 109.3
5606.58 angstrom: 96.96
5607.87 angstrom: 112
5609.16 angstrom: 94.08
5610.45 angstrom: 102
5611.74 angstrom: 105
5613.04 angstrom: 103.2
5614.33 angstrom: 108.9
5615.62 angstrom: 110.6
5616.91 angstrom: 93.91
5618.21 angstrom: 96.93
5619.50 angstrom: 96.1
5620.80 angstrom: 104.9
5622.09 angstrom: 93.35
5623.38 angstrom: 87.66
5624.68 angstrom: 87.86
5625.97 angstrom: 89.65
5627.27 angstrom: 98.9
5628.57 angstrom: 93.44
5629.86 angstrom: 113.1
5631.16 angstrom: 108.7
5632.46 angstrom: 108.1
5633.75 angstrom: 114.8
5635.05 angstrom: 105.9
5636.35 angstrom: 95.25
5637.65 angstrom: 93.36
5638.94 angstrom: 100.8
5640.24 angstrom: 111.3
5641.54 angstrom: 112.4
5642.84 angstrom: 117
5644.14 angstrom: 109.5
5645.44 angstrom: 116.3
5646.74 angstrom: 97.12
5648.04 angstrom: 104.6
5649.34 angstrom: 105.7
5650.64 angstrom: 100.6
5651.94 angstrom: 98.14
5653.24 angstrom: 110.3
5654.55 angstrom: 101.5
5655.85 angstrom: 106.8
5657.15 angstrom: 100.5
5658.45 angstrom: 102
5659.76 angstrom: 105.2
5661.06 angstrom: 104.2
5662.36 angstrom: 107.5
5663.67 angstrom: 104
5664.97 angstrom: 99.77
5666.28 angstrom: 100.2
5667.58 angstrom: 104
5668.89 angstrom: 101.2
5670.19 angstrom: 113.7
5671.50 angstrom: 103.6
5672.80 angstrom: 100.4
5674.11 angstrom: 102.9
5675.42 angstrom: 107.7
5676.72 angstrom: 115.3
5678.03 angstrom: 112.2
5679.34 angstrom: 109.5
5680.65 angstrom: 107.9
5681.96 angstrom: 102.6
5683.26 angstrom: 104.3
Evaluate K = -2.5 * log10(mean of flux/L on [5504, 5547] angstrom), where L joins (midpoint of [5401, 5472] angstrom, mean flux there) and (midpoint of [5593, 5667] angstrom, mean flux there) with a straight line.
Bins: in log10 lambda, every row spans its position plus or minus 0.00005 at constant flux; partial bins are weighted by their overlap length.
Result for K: -0.06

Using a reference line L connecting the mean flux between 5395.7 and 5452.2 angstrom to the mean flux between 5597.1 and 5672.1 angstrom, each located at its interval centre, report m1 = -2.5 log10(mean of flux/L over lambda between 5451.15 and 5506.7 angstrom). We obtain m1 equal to -0.040 mag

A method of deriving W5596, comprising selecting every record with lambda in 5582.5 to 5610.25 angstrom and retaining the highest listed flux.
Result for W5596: 119.7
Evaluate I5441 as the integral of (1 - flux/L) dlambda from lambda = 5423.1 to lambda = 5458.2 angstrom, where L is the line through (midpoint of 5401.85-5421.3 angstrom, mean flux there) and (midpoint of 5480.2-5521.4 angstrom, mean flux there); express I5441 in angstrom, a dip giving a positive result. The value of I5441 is 2.7 angstrom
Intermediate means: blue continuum 108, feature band 100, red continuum 109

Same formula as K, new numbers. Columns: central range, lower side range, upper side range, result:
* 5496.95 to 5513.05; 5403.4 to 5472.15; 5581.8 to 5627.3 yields -0.102 mag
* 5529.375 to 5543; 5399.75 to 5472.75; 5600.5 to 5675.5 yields -0.024 mag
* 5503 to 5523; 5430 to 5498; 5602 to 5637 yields -0.088 mag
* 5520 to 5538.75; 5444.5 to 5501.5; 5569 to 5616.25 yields -0.066 mag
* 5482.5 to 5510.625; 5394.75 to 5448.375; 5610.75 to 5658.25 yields -0.036 mag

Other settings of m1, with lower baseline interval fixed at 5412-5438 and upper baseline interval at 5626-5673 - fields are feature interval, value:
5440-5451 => -0.01 mag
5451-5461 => 0.00 mag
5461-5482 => -0.08 mag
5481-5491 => -0.03 mag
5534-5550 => -0.05 mag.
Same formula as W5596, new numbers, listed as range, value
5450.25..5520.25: 125.4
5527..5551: 115.7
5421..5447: 111.6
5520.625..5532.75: 116.1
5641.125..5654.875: 117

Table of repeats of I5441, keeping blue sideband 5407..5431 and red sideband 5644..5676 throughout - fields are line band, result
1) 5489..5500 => 0.1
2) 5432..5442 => 0.3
